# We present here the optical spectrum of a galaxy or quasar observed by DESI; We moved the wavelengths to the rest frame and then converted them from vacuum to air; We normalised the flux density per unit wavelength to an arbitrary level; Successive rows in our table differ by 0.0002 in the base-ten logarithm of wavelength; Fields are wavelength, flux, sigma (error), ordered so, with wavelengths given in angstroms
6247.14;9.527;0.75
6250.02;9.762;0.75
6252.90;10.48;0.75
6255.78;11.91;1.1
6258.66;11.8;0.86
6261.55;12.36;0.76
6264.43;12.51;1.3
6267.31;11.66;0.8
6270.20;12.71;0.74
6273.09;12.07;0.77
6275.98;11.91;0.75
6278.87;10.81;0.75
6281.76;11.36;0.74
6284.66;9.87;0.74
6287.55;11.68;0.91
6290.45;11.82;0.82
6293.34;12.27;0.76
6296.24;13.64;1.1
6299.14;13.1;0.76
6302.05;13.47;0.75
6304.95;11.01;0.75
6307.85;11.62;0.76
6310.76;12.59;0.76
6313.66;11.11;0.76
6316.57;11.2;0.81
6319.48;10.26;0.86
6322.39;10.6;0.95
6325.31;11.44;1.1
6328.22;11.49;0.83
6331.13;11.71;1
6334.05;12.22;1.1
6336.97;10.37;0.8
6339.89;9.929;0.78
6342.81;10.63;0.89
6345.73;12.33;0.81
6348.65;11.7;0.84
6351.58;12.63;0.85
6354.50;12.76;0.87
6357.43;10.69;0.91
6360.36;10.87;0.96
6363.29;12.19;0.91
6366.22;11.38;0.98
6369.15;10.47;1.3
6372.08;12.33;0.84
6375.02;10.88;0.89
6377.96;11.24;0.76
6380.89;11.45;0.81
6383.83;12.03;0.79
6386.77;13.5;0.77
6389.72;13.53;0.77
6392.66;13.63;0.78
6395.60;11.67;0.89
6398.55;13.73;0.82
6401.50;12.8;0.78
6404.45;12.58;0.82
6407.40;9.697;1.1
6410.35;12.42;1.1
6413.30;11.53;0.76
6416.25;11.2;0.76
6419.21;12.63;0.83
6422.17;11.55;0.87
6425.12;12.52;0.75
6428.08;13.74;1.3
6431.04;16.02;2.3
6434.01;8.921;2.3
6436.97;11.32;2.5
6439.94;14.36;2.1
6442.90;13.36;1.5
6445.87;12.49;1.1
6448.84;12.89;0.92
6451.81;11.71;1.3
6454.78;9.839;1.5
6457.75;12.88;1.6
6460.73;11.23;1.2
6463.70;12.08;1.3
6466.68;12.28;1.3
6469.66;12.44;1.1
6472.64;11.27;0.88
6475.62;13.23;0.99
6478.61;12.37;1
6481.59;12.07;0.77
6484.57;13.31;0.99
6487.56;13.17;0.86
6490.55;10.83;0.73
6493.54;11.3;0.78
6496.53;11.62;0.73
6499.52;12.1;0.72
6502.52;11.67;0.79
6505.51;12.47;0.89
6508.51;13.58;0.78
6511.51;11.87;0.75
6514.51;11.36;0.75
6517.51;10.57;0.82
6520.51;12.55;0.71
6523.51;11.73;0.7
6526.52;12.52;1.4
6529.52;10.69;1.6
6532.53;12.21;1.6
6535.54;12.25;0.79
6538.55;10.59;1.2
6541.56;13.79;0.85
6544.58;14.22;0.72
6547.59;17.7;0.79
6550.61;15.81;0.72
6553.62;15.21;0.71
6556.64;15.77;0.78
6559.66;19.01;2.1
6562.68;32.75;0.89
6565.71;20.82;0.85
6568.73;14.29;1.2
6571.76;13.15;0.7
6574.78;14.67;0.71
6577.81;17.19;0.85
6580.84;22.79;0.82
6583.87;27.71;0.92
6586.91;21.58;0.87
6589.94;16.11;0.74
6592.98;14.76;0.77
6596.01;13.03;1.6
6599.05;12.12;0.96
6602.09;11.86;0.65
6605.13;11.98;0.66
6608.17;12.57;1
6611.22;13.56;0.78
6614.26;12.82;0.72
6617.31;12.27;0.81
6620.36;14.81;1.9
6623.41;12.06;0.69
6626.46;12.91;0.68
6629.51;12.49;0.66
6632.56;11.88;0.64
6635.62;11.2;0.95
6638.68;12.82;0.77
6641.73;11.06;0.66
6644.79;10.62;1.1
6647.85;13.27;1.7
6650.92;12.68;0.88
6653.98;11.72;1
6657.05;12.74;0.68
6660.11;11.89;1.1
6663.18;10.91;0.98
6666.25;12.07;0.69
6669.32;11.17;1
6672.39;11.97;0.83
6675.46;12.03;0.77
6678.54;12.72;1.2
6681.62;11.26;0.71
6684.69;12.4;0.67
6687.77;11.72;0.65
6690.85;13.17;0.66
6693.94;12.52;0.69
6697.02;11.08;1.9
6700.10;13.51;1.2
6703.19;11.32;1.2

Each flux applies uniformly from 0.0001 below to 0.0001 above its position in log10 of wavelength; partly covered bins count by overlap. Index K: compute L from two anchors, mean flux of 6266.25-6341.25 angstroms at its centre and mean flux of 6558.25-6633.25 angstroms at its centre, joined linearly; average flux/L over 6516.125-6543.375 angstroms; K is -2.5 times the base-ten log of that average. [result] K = 0.25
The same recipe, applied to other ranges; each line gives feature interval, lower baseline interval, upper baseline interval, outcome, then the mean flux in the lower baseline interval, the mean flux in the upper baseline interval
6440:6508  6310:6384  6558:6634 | 0.13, 11.4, 16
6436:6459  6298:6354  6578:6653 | 0.02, 11.6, 14.2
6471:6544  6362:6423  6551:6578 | 0.31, 12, 18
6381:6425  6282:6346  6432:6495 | -0.04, 11.5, 12.1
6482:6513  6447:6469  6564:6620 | 0.07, 11.9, 15.8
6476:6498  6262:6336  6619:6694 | -0.02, 11.8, 12.1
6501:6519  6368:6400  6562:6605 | 0.29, 12.2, 17.6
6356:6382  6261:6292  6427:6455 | 0.08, 11.7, 12.6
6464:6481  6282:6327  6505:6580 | 0.13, 11.7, 14.8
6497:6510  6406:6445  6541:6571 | 0.25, 12.3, 17.9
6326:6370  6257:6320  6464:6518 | 0.05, 11.9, 12.1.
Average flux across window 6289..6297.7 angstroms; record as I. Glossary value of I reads 12.6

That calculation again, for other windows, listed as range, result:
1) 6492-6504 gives 11.7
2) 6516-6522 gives 11.6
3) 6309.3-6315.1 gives 11.9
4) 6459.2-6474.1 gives 11.9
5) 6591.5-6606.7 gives 12.8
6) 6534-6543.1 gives 12.2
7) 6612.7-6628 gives 13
